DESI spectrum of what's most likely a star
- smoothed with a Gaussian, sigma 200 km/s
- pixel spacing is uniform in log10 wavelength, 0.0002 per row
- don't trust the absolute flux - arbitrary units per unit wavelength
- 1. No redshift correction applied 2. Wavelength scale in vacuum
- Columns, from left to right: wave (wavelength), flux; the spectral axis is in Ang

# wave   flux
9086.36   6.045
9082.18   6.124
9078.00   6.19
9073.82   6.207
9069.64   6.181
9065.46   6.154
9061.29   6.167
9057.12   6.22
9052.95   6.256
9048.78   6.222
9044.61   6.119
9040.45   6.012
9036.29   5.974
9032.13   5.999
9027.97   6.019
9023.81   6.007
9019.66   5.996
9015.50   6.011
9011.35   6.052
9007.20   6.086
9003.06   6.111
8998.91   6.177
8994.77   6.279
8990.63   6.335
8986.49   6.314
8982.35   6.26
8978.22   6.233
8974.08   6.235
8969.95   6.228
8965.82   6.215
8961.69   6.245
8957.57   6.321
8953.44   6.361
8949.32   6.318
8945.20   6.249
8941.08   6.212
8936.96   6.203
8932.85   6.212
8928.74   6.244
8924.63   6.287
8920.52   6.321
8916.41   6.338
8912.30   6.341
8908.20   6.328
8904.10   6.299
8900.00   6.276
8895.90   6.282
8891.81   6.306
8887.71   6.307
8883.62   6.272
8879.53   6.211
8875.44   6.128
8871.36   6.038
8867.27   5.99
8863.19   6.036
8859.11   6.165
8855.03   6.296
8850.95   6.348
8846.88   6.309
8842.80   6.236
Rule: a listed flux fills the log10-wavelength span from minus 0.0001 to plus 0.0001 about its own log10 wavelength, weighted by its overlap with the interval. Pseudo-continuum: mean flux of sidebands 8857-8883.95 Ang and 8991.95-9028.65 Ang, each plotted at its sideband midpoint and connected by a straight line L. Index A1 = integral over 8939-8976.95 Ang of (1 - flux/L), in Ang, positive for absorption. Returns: -1.0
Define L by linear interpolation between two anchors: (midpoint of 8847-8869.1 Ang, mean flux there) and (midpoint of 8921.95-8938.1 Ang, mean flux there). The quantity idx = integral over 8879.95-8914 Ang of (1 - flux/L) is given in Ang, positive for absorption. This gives -0.44 Ang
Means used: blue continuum 6.18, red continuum 6.24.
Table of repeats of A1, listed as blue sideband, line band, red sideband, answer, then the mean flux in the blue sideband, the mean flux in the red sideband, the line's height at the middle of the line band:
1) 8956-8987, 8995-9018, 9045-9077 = 0.5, 6.25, 6.19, 6.23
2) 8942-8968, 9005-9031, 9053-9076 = 0.8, 6.28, 6.19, 6.23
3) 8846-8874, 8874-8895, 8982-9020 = -0.3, 6.16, 6.16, 6.16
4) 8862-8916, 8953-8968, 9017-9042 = -0.4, 6.22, 6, 6.11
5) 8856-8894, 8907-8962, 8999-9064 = -1.3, 6.17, 6.09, 6.14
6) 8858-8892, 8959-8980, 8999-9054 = -0.5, 6.15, 6.07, 6.1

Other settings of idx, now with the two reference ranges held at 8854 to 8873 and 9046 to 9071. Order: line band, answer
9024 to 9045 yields 0.6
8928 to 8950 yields -0.4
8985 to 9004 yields -0.3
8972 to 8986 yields -0.2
